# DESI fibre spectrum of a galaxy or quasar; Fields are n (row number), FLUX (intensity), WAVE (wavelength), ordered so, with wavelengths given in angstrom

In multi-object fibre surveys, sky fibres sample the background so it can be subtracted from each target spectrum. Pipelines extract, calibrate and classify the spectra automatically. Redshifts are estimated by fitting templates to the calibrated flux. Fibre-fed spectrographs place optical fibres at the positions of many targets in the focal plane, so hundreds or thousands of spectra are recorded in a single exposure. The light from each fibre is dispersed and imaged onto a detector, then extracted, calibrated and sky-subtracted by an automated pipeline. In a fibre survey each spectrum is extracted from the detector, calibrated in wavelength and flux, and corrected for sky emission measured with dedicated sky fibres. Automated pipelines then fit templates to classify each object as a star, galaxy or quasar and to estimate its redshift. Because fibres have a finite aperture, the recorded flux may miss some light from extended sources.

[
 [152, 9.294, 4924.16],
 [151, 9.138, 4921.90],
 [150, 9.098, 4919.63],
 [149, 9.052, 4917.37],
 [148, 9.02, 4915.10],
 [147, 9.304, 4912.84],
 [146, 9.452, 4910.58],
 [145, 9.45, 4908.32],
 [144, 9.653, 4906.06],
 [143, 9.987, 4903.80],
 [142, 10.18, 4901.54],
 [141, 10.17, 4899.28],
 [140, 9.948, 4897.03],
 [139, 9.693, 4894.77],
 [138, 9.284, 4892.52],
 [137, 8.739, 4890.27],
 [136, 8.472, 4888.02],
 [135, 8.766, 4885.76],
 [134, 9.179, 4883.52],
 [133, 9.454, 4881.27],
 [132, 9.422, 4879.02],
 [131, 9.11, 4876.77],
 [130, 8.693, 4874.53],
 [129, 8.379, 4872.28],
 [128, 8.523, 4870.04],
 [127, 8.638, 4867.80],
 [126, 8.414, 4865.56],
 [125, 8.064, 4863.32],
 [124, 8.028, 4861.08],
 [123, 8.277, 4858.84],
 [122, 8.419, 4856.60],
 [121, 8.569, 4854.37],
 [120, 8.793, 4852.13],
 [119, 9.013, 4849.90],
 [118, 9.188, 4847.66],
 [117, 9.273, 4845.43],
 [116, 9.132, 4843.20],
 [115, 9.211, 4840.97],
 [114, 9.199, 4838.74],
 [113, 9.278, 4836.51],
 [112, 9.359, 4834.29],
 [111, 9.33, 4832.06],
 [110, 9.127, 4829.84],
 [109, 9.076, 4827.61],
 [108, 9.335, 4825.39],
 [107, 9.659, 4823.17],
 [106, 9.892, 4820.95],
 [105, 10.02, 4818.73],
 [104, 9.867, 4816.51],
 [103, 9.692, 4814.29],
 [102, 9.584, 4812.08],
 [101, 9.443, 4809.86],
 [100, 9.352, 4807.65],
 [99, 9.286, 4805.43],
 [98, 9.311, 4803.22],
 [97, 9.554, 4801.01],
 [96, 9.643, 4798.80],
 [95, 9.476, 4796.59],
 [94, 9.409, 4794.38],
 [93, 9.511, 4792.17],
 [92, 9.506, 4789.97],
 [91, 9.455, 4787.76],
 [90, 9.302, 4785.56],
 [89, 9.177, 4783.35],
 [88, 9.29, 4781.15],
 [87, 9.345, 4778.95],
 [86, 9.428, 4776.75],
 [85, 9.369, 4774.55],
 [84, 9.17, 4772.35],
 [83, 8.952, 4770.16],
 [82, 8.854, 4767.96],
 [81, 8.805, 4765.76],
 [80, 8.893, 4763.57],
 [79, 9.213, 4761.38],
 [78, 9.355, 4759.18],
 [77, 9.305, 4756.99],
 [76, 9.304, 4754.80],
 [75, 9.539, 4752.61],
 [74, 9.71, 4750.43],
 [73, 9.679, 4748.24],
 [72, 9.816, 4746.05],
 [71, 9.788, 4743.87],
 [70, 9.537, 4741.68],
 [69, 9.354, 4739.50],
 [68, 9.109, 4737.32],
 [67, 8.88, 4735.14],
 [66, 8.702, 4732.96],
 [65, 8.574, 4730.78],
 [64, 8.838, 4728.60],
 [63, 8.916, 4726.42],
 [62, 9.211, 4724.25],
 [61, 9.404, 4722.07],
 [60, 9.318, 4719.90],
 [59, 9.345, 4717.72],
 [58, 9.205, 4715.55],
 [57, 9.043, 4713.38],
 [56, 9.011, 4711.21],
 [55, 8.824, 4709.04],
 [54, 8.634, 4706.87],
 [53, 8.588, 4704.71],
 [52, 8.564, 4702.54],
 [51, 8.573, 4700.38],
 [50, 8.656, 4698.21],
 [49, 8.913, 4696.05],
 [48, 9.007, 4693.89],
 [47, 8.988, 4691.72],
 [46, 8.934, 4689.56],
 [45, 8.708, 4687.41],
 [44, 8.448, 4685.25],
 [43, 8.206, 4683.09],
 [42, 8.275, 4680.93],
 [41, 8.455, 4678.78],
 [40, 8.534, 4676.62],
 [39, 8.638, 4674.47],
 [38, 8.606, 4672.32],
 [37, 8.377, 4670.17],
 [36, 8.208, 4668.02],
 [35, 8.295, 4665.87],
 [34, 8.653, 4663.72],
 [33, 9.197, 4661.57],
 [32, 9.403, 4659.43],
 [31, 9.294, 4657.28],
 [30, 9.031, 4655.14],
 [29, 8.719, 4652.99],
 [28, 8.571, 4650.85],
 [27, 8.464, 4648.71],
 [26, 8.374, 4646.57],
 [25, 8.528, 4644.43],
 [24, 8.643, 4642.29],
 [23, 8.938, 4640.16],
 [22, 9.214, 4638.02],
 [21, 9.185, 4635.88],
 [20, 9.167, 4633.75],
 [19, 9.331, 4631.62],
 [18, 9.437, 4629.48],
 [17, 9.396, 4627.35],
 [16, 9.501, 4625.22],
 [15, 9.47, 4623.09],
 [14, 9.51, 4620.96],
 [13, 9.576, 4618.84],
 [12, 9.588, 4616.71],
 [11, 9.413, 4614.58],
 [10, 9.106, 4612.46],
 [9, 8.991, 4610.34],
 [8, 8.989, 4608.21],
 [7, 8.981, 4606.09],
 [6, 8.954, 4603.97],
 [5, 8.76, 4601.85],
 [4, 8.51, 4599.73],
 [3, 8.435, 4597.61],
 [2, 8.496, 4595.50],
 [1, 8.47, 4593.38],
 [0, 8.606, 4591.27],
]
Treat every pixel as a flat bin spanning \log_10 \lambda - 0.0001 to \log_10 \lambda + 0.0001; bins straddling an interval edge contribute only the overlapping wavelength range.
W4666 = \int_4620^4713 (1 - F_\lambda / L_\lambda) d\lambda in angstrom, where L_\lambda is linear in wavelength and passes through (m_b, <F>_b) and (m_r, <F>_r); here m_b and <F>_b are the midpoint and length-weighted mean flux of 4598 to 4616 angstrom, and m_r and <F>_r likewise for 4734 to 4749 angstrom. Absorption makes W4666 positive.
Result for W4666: 3.5 angstrom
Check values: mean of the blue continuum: 8.95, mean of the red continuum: 9.45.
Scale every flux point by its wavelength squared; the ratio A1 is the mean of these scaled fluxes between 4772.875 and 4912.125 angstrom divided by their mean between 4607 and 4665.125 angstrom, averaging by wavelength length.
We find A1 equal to 1.11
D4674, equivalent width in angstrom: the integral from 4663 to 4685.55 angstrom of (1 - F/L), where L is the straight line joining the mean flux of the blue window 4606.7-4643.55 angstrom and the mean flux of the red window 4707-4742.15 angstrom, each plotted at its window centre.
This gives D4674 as 1.81 angstrom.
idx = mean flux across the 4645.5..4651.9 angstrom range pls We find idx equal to 8.47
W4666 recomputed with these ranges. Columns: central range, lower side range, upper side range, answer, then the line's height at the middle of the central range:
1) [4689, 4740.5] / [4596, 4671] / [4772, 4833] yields 1.48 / 9.21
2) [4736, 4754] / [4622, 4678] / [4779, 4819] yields -0.56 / 9.26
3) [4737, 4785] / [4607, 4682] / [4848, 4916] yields -1.76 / 8.99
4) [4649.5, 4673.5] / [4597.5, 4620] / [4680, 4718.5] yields 0.36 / 8.89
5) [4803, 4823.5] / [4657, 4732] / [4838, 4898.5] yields -1.77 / 8.86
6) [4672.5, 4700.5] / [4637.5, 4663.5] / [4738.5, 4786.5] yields 1.12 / 9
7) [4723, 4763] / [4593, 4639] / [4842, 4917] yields -0.77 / 9.09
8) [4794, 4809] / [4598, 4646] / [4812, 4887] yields -0.61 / 9.06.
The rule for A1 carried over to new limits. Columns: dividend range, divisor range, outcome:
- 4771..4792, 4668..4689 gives 1.15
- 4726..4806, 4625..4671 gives 1.10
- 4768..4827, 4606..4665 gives 1.11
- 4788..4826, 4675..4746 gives 1.12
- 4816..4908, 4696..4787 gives 1.05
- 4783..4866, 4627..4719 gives 1.12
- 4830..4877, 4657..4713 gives 1.09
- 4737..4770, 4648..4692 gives 1.12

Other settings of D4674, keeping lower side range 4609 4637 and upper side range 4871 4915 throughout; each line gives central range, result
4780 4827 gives -0.9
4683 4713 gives 1.9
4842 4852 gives 0.2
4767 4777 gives 0.2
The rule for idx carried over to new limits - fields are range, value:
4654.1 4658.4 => 9.16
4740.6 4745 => 9.66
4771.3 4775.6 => 9.27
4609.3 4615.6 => 9.18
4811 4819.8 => 9.79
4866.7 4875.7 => 8.57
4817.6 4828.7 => 9.6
